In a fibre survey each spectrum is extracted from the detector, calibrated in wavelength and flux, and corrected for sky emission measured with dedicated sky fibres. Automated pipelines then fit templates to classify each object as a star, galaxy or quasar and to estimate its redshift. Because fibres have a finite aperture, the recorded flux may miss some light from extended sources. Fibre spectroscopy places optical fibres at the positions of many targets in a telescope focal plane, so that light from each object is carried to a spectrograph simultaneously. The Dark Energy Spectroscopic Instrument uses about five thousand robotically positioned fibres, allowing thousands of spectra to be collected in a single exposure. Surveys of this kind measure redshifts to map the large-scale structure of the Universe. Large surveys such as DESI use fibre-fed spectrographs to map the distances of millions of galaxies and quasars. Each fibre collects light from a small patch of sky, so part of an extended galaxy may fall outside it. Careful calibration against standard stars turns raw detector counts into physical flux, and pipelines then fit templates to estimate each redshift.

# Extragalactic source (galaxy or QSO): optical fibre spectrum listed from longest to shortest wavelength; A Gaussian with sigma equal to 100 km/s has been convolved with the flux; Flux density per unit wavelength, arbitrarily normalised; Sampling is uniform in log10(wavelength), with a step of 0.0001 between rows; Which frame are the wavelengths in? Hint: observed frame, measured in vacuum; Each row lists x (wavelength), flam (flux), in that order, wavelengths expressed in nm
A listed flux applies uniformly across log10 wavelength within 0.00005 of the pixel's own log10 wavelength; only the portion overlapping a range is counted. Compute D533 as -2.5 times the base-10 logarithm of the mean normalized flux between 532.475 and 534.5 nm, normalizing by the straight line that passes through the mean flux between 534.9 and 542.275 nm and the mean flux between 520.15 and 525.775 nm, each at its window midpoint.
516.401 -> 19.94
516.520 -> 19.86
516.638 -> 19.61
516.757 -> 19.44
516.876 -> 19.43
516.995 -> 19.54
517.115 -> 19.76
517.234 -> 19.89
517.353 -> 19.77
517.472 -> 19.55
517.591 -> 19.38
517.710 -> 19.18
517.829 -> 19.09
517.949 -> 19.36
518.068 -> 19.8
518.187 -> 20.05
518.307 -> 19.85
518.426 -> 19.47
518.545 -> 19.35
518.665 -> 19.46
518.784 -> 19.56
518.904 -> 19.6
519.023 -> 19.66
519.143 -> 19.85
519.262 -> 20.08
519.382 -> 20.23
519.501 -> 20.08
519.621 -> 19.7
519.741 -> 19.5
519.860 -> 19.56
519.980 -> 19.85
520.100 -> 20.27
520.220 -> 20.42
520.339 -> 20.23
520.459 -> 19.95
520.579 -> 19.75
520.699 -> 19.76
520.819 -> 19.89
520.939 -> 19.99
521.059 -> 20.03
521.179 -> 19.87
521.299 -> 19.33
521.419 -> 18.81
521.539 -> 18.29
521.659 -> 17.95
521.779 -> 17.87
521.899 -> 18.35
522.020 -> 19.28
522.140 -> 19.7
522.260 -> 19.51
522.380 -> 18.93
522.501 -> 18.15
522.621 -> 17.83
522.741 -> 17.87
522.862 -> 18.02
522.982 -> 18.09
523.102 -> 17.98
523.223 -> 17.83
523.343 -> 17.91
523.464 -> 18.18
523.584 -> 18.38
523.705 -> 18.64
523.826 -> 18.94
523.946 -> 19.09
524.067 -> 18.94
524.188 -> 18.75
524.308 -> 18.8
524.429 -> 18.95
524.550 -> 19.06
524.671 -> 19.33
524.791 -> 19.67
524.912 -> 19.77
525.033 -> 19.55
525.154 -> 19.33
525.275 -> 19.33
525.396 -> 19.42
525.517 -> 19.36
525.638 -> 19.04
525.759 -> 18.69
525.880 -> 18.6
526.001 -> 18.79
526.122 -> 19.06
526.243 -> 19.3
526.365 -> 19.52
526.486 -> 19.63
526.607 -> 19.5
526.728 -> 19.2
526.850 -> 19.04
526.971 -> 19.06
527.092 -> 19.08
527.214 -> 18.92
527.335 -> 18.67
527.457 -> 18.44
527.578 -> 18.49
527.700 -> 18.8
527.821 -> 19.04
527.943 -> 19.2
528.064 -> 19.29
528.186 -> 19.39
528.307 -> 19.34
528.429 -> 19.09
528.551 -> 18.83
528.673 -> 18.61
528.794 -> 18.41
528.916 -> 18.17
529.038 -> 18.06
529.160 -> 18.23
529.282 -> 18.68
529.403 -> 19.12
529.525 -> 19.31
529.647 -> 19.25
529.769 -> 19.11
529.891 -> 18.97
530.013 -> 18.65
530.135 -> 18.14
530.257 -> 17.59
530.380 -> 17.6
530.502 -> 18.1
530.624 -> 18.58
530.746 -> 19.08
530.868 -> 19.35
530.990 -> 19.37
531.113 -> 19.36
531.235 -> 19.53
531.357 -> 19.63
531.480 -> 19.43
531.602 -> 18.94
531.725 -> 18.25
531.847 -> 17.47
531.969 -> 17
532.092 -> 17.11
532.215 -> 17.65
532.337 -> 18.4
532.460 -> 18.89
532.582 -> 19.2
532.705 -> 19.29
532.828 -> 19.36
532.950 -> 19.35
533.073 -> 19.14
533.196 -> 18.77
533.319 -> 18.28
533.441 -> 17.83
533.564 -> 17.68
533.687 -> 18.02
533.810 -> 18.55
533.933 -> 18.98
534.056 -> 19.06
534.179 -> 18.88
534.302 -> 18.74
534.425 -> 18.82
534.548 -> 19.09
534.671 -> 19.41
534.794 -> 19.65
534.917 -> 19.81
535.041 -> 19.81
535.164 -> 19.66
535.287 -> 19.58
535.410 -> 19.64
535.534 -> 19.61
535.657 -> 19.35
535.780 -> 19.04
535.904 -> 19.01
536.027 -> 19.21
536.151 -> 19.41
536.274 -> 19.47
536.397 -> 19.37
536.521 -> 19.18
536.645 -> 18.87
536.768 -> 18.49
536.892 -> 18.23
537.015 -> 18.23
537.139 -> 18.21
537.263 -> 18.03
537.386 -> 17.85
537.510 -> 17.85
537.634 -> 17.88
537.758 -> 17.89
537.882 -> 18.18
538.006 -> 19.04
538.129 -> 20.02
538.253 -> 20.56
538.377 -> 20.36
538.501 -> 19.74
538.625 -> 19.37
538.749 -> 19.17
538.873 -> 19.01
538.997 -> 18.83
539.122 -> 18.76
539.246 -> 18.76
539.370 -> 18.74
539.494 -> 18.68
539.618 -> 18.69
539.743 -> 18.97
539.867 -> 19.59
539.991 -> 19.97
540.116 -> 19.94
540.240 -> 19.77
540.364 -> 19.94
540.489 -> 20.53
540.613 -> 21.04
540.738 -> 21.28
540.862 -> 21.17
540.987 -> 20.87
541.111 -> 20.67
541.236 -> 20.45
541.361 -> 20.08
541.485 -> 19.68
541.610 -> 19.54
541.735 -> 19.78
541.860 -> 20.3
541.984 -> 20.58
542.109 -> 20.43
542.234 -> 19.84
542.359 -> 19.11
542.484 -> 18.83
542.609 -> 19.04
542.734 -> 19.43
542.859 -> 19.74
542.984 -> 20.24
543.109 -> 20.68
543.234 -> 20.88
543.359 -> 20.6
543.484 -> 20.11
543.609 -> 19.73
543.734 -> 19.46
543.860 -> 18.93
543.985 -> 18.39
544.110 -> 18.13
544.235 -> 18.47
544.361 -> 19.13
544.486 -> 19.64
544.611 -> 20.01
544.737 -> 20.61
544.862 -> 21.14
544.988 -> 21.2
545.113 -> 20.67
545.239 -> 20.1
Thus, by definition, 0.03 mag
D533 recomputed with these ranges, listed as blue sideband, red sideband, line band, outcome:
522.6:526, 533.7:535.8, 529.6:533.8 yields 0.03 mag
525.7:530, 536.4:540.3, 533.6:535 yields 0.00 mag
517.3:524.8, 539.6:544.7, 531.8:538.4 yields 0.05 mag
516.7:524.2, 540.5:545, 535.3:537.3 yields 0.04 mag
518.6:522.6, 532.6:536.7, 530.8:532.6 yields 0.03 mag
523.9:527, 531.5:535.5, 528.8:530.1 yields 0.01 mag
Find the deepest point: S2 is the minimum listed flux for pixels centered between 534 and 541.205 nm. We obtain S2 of 17.85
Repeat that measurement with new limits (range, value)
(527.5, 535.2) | 17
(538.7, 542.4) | 18.68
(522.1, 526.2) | 17.83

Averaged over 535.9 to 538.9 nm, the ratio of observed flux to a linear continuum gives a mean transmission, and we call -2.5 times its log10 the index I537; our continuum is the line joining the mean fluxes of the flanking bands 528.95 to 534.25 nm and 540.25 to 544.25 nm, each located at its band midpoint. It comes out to 0.025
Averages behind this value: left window 18.6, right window 20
